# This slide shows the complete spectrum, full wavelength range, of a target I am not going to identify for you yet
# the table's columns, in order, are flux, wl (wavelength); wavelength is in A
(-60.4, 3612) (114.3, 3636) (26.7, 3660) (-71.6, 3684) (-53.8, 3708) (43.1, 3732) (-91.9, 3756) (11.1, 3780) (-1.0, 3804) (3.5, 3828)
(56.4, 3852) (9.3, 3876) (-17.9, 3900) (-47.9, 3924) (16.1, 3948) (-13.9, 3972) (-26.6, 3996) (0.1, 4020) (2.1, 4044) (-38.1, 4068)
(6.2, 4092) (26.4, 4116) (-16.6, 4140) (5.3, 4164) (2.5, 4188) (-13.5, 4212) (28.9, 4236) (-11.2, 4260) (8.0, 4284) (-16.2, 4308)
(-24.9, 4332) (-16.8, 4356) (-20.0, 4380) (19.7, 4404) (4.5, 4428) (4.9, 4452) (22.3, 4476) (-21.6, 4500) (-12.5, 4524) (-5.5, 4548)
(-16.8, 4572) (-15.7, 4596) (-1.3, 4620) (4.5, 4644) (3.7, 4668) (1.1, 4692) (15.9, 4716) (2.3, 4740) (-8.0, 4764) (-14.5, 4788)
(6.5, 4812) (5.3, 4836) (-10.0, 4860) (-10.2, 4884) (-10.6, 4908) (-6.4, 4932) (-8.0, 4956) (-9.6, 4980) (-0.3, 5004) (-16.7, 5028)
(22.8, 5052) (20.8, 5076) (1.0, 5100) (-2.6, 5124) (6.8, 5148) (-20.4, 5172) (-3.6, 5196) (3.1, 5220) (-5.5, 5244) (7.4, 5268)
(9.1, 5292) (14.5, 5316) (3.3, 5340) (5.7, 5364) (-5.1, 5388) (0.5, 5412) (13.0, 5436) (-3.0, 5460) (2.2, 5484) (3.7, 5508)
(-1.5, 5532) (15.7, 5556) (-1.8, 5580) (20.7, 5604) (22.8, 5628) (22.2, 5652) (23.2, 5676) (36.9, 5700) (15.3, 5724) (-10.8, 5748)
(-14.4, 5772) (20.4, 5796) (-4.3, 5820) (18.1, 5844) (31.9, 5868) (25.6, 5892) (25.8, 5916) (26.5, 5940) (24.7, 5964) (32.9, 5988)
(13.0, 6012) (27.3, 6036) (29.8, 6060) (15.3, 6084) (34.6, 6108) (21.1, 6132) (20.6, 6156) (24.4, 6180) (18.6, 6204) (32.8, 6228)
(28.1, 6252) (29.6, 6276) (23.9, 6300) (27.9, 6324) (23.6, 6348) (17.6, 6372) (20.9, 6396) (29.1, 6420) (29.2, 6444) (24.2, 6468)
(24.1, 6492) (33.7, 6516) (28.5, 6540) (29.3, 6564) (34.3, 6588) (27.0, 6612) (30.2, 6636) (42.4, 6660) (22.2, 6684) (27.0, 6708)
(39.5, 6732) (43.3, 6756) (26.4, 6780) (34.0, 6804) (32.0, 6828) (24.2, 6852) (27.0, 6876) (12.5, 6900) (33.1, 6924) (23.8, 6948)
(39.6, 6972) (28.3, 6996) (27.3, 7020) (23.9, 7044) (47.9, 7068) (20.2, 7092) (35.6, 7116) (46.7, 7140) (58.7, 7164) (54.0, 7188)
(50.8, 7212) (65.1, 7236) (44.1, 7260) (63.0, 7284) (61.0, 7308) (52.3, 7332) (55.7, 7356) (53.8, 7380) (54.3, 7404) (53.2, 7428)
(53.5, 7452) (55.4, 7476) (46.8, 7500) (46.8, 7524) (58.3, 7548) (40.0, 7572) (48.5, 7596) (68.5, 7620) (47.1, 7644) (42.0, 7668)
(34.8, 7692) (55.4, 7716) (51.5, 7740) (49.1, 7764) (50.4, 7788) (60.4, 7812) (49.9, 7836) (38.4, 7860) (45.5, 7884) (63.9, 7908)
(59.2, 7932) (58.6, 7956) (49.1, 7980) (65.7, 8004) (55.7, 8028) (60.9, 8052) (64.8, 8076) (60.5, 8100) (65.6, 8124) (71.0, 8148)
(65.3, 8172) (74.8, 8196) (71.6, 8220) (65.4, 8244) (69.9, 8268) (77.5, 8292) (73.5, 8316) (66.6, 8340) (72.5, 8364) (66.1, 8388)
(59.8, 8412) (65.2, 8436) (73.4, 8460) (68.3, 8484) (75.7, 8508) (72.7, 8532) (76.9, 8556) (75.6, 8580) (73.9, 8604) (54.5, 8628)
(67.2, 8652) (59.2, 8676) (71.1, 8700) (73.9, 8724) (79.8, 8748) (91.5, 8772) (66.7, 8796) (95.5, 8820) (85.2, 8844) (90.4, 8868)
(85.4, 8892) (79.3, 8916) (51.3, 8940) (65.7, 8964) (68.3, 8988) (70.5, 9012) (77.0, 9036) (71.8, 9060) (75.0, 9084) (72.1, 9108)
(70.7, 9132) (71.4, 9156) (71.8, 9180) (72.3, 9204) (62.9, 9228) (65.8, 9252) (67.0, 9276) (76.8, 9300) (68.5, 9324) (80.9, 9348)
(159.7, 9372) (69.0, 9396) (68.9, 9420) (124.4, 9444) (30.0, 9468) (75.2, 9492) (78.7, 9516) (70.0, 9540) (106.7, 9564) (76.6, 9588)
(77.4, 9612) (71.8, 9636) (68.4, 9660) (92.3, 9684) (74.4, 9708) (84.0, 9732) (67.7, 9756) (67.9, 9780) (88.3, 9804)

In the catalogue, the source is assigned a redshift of 0.787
